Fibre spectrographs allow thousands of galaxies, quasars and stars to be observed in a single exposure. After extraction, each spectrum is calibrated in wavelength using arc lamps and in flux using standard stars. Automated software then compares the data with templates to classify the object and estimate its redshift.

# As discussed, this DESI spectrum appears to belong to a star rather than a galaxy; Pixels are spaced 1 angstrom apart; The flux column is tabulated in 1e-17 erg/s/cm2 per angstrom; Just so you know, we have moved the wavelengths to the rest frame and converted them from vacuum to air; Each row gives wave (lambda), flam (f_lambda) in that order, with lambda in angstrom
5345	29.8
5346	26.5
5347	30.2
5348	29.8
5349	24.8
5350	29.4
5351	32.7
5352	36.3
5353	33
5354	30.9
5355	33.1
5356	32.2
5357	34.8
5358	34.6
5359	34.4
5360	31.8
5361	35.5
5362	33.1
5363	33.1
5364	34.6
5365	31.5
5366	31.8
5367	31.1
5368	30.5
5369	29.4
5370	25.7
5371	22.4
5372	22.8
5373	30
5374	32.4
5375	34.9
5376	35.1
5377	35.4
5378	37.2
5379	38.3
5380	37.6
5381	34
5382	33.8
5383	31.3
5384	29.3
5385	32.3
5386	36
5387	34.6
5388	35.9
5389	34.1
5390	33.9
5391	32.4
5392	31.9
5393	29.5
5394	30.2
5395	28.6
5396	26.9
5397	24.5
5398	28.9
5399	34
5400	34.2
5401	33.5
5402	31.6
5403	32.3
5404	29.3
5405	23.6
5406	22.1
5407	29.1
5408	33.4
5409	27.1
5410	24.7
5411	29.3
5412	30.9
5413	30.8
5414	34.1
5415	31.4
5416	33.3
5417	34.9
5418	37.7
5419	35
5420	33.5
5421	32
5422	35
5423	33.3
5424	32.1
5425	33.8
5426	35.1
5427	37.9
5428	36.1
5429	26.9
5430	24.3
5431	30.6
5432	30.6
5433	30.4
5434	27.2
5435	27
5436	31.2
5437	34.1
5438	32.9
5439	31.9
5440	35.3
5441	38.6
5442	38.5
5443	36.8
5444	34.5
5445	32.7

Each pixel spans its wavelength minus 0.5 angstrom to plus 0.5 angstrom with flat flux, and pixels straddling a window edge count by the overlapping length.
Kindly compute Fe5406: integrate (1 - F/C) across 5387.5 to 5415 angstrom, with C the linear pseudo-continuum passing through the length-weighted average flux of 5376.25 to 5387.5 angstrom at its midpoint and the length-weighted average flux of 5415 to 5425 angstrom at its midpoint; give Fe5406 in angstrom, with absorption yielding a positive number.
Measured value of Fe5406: 3.19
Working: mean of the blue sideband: 34.5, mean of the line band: 30.3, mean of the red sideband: 33.9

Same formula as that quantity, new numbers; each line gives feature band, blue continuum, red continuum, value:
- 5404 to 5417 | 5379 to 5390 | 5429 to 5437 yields 0.8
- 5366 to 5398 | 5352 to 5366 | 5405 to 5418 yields 0.3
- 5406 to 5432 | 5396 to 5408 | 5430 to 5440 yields -1.6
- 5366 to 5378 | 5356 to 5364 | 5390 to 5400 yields 0.8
